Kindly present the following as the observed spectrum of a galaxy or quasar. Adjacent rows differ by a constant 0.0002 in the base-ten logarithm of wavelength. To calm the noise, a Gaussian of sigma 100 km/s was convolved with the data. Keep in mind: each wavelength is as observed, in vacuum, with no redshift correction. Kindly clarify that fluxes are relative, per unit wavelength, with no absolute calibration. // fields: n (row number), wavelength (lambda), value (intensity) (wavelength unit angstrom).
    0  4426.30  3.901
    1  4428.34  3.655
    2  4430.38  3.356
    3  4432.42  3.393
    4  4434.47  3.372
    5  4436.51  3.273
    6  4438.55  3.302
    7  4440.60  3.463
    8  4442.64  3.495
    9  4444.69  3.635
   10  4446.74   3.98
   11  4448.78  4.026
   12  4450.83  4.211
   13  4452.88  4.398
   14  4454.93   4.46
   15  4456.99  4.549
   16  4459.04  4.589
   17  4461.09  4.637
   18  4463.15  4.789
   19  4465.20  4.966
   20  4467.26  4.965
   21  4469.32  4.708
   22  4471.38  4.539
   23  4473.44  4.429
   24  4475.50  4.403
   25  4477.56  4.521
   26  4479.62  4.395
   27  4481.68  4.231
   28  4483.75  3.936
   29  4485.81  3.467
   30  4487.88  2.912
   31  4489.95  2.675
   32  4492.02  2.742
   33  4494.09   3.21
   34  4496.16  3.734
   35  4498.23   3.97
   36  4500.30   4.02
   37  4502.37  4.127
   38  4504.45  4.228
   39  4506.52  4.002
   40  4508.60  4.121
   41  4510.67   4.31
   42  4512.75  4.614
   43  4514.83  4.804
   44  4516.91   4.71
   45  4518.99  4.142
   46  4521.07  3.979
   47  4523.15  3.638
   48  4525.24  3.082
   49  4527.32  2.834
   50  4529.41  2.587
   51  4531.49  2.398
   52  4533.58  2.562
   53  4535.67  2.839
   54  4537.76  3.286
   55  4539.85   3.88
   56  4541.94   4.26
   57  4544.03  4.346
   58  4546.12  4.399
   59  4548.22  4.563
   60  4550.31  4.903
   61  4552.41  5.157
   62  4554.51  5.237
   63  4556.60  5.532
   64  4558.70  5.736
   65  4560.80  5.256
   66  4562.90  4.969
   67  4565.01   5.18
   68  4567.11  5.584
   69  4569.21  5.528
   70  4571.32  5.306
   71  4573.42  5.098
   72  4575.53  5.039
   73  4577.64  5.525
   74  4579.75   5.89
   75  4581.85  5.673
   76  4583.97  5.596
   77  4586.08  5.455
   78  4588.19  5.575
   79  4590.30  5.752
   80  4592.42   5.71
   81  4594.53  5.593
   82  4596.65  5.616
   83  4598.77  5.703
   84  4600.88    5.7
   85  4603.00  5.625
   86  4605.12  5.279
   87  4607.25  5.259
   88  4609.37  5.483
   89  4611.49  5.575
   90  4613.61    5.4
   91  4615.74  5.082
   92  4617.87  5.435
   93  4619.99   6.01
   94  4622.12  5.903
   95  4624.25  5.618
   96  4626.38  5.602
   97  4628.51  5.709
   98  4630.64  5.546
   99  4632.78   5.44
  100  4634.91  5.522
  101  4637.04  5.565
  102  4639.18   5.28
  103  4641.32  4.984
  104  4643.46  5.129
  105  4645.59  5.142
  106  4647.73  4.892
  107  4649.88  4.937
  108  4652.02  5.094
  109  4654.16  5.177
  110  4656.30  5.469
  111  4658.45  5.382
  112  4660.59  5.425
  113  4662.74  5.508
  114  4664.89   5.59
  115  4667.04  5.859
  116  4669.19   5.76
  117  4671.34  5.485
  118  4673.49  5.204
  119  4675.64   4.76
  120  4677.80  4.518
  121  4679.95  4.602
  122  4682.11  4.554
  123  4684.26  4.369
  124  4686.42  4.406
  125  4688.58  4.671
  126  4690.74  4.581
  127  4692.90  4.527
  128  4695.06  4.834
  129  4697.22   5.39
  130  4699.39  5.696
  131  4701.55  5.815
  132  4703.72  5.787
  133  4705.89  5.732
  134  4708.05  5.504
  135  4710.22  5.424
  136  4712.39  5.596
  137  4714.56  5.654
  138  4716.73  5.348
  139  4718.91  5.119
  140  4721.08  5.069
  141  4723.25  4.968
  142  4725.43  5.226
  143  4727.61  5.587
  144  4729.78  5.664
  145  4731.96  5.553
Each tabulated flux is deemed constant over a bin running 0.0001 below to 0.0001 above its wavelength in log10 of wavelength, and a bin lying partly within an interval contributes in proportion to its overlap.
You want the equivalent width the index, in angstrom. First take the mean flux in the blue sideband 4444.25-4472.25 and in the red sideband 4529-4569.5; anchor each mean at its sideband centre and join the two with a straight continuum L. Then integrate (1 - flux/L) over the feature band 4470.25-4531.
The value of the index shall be 8.05 angstrom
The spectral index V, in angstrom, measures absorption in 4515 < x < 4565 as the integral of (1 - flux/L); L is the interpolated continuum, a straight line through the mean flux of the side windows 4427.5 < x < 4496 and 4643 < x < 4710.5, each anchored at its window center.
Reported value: 3.1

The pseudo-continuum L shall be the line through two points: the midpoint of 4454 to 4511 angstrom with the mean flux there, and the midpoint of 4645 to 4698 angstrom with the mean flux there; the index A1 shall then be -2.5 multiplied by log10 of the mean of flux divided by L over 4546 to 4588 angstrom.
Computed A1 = -0.17 mag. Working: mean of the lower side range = 4.13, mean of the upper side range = 5.04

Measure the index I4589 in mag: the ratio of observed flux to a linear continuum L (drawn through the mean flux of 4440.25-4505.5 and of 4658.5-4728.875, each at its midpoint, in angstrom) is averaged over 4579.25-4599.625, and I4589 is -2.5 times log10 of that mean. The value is -0.21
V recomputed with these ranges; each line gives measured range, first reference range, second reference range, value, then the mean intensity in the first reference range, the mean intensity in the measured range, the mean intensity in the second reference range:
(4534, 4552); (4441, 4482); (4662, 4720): 2.4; 4.39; 4.05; 5.19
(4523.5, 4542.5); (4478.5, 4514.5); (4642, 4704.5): 4.8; 3.83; 3.07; 5.12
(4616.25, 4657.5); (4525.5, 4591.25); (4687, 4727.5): -3.2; 4.69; 5.39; 5.27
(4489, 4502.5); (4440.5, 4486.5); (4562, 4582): 3.4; 4.32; 3.46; 5.37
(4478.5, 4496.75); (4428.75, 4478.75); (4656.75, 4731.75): 3.5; 4.14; 3.48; 5.23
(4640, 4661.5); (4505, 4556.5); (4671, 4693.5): -3.0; 3.98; 5.16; 4.68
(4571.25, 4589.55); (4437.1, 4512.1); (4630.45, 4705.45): -3.2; 4.06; 5.48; 5.17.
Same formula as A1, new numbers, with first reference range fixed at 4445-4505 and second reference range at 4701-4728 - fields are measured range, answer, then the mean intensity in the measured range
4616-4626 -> -0.155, 5.68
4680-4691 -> 0.168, 4.52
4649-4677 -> -0.041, 5.35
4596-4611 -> -0.146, 5.52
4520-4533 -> 0.391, 3.07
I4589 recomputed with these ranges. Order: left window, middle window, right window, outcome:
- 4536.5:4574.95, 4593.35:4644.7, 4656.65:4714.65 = -0.09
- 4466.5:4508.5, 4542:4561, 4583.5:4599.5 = 0.01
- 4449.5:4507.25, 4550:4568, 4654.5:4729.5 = -0.17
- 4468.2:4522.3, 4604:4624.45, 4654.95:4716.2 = -0.15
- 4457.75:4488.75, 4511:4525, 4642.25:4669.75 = 0.09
